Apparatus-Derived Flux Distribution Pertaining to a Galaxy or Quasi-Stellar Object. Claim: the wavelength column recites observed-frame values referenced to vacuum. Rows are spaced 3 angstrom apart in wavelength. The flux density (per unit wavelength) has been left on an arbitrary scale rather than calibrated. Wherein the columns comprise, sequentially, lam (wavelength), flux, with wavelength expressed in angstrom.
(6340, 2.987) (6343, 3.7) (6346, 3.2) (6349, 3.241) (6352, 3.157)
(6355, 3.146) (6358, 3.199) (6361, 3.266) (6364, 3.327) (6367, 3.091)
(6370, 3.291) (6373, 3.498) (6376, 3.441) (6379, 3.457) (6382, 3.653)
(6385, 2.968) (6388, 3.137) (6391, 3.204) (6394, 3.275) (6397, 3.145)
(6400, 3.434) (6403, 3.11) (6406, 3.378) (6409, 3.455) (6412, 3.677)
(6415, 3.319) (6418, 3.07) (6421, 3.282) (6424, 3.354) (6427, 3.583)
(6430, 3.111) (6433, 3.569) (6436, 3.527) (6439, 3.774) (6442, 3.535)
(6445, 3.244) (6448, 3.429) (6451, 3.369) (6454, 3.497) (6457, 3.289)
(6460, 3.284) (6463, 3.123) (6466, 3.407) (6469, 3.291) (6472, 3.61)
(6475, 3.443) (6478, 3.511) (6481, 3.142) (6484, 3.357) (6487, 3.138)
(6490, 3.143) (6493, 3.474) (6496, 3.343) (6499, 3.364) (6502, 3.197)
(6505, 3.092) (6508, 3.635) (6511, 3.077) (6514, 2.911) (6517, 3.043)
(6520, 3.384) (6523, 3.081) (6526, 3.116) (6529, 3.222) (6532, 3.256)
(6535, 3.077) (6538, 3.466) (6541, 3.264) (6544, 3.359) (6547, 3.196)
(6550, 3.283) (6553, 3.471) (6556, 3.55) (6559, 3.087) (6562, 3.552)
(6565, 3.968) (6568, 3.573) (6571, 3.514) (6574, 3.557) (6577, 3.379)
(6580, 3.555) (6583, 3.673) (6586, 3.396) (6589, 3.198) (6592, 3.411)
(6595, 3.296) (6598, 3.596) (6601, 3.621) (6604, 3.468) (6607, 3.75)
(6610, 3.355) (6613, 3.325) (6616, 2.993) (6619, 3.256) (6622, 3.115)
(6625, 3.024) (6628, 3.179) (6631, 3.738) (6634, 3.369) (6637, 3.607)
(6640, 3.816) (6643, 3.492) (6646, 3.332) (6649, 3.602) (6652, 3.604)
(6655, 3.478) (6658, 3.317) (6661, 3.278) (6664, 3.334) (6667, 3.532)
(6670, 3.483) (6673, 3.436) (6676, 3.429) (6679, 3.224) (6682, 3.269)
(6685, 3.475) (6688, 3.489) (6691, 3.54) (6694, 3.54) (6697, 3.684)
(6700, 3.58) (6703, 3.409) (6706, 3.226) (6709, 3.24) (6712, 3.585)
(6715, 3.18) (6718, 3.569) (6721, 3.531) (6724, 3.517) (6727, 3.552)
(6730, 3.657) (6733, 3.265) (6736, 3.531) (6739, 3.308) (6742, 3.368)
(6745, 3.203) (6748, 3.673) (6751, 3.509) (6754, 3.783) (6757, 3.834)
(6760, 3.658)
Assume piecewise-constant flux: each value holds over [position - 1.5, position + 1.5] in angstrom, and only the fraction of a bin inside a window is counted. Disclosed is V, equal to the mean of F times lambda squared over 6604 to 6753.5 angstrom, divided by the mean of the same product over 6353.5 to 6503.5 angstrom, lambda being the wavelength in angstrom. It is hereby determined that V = 1.1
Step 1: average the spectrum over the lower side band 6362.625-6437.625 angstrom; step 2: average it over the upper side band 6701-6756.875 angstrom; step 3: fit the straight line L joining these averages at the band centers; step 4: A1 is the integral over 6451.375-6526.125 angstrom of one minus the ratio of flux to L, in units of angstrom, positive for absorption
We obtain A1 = 1.9 angstrom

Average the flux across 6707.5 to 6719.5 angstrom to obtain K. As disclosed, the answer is 3.39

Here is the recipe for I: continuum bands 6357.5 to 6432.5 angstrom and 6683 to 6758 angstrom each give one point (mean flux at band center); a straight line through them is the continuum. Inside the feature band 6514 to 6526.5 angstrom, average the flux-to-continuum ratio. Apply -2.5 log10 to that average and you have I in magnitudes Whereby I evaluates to 0.084 mag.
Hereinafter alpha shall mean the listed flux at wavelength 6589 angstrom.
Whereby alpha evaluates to 3.198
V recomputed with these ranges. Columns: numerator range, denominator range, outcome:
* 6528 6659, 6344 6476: 1.08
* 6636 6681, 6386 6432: 1.13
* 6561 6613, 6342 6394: 1.14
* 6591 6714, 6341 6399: 1.14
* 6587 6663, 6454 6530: 1.08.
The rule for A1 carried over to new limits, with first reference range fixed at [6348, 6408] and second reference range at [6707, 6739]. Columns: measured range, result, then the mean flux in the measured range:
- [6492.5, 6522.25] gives 0.9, 3.24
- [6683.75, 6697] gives -0.4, 3.53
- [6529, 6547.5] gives 0.5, 3.27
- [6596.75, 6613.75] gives -0.7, 3.53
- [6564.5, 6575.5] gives -0.8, 3.62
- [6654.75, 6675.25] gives 0.1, 3.4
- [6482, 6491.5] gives 0.3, 3.21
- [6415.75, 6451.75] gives -1.1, 3.4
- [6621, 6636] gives 0.4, 3.3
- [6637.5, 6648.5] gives -0.5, 3.56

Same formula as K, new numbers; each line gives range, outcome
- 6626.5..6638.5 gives 3.47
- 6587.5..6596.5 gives 3.3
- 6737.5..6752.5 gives 3.41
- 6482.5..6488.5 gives 3.25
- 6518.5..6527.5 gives 3.19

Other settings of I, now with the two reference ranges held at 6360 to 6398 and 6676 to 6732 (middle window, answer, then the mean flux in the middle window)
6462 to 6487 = -0.004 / 3.35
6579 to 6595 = -0.010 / 3.43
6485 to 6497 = 0.024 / 3.28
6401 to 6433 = -0.012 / 3.35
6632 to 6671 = -0.017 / 3.48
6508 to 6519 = 0.083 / 3.11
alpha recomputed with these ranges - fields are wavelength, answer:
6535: 3.077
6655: 3.478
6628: 3.179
